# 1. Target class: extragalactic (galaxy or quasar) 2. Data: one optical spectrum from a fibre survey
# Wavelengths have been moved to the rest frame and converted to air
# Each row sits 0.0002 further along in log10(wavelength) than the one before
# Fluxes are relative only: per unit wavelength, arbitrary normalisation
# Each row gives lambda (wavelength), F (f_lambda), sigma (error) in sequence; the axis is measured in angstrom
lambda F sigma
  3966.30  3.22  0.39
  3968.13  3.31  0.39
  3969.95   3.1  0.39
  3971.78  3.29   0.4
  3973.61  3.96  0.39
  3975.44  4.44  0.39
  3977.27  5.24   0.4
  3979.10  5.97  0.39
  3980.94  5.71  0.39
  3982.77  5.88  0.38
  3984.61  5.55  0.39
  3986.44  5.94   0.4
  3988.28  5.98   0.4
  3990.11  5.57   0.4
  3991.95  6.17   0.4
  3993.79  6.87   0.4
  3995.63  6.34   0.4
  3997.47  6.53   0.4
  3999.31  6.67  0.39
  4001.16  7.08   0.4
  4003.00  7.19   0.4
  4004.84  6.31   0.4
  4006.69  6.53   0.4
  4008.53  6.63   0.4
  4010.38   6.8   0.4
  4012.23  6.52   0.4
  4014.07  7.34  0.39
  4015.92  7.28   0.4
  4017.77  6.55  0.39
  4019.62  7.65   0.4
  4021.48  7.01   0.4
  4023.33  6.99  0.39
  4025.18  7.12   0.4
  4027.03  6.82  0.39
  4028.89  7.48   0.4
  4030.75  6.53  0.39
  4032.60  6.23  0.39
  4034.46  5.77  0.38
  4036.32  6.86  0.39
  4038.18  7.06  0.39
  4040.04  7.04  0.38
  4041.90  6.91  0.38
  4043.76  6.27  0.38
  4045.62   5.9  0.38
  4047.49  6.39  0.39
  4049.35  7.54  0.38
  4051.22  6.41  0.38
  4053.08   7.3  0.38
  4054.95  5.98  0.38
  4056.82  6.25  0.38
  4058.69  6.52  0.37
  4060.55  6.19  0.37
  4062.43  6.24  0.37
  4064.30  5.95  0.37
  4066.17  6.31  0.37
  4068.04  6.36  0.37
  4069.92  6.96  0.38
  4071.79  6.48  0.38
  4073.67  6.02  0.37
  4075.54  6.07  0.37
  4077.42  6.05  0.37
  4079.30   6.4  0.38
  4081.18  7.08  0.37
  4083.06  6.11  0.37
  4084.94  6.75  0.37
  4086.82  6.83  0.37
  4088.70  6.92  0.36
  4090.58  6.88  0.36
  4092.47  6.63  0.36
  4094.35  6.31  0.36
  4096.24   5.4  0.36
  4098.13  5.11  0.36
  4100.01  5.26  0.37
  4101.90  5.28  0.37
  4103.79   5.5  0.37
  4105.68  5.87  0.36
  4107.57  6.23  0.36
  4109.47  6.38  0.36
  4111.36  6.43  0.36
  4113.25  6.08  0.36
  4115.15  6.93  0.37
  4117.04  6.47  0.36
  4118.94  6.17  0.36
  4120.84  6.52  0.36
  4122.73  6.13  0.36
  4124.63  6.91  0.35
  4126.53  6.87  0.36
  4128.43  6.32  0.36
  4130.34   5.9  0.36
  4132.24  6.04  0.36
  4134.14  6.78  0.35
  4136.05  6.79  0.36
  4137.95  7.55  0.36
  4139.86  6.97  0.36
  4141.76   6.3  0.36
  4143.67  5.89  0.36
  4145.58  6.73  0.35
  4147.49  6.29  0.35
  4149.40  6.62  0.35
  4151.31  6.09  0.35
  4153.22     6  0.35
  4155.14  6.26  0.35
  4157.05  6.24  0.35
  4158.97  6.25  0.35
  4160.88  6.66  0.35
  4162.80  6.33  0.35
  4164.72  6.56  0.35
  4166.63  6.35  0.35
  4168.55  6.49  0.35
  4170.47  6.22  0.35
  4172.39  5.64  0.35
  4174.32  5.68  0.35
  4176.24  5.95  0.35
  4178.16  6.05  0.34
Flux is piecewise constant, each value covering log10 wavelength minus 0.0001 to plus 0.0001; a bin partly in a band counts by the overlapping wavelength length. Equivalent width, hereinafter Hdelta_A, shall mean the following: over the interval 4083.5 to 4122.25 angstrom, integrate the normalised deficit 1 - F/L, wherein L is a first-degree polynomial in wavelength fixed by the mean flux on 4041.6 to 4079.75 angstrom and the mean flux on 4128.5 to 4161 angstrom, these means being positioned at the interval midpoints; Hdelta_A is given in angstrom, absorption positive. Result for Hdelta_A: 1.3 angstrom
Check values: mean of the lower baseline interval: 6.4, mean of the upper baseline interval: 6.42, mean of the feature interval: 6.2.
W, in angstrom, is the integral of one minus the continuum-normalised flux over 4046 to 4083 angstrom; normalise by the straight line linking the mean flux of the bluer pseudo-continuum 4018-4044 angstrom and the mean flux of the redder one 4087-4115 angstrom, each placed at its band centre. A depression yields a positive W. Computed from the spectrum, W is 0.2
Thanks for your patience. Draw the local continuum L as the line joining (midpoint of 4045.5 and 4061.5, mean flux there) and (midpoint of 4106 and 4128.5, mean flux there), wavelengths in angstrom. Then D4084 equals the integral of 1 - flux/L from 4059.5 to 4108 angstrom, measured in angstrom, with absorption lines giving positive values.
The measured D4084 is 2.1 angstrom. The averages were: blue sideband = 6.52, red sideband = 6.44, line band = 6.2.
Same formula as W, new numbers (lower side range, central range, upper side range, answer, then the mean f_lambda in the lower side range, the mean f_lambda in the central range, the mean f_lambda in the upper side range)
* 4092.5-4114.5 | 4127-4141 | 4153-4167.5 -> -1.2 angstrom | 5.85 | 6.63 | 6.35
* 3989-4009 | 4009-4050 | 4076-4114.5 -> -2.5 angstrom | 6.53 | 6.81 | 6.18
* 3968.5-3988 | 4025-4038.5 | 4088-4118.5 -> -3.2 angstrom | 4.9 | 6.7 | 6.1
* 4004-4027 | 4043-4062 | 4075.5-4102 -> 0.3 angstrom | 6.89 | 6.47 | 6.24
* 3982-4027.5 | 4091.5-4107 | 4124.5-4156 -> 2.0 angstrom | 6.61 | 5.68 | 6.48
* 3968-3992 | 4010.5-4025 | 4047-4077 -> -3.5 angstrom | 5.02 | 7.04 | 6.43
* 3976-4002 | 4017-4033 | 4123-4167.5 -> -2.0 angstrom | 6.08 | 6.96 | 6.46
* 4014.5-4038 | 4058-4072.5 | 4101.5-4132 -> 0.5 angstrom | 6.87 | 6.37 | 6.26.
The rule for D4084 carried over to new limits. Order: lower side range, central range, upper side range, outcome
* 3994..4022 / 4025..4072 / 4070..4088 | 0.37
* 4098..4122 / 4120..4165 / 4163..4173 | -2.01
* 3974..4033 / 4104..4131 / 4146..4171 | 0.08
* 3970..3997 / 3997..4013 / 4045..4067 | -2.72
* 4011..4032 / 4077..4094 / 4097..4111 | -1.85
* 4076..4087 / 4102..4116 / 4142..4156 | 0.57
